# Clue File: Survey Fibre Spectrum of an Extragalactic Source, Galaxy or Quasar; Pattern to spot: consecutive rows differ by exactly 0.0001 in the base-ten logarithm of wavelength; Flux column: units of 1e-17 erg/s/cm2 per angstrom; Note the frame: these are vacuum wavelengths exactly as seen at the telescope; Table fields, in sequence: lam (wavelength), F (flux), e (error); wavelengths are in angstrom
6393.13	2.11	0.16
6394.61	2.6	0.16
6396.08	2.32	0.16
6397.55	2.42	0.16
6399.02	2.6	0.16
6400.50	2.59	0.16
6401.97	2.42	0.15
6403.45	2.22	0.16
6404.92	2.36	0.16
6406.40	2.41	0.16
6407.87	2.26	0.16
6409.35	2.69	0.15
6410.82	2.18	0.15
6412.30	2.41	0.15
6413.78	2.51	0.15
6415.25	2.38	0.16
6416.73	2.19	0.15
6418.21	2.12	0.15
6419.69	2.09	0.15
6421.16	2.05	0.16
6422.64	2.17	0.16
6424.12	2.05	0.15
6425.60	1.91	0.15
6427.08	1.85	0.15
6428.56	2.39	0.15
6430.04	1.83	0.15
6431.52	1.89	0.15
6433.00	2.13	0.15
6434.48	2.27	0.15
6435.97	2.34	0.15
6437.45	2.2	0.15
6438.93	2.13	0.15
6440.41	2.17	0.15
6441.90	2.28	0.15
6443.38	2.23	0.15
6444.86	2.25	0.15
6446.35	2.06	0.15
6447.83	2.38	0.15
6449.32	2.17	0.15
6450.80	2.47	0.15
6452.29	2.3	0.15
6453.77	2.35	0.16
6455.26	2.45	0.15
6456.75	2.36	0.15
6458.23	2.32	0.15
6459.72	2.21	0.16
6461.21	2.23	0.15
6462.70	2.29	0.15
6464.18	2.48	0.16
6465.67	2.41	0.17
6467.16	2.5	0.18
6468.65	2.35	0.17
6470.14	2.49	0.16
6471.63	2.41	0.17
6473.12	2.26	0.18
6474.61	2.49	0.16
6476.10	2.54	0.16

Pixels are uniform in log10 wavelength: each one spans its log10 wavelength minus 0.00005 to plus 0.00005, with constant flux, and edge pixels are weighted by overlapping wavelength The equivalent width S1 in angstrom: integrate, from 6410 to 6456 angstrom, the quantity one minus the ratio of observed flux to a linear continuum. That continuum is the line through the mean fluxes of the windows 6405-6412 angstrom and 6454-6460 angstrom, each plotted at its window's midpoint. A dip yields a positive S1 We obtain 3.2 angstrom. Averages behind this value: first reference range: 2.38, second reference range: 2.34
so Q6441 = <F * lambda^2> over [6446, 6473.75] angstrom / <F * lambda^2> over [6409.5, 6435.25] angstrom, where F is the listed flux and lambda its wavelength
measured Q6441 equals 1.10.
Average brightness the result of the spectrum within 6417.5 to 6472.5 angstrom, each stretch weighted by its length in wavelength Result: 2.23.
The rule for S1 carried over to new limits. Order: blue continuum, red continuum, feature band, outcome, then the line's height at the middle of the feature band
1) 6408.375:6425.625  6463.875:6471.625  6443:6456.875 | 0.4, 2.37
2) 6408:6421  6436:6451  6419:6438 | 1.5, 2.27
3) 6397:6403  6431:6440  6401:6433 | 1.8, 2.34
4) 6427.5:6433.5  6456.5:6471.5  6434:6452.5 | -0.7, 2.17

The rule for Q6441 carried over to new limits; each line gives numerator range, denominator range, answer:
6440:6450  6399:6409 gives 0.94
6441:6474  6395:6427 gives 1.03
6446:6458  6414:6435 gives 1.12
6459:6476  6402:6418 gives 1.03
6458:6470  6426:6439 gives 1.13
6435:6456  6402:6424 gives 1.00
